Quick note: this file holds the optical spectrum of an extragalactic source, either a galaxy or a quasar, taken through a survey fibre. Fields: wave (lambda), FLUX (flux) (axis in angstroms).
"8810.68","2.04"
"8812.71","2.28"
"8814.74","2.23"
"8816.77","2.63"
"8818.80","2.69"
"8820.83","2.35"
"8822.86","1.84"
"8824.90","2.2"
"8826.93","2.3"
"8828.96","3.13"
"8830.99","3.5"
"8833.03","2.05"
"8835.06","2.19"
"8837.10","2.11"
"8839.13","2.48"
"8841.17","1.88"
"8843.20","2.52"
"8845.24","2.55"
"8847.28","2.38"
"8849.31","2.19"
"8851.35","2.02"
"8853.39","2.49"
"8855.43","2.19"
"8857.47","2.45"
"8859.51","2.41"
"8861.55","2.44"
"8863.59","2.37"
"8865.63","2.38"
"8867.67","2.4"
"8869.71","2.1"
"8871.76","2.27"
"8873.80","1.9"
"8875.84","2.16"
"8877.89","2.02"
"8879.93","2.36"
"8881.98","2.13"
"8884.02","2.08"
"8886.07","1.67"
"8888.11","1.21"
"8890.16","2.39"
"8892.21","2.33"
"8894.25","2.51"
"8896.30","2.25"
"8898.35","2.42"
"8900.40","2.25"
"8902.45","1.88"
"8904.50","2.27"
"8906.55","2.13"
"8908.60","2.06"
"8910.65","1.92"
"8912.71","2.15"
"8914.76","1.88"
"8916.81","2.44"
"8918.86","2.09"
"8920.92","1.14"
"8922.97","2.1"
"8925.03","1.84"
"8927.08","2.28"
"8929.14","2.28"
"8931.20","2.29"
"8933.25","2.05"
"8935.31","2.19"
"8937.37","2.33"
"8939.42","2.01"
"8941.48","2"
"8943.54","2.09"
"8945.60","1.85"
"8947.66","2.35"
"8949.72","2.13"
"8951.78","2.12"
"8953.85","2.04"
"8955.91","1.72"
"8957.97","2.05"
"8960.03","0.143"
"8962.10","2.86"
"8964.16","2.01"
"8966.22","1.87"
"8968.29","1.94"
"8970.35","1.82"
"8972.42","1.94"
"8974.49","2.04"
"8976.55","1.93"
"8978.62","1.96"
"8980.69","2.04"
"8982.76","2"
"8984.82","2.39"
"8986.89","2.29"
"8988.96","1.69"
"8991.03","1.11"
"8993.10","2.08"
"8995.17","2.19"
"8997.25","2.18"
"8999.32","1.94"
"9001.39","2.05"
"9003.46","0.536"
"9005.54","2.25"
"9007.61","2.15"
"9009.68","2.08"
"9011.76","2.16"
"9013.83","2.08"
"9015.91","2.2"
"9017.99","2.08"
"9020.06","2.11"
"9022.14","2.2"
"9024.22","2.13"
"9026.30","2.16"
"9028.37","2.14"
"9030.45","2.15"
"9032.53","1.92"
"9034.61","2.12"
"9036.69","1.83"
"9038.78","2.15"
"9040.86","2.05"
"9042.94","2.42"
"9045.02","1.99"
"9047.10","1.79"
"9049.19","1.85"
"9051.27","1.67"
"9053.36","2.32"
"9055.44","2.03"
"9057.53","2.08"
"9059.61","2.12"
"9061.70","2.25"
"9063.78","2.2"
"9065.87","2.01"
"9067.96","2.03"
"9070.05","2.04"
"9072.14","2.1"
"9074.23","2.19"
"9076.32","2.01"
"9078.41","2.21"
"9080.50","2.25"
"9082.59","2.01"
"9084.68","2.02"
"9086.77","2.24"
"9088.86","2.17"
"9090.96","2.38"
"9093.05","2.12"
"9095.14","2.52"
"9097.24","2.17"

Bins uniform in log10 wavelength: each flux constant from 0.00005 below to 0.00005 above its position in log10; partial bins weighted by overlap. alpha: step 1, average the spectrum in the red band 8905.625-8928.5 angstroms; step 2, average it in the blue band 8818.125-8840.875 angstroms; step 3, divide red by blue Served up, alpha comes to 0.83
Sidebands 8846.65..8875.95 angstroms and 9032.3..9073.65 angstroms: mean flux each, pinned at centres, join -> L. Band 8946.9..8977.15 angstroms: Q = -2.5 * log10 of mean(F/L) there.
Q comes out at 0.124 mag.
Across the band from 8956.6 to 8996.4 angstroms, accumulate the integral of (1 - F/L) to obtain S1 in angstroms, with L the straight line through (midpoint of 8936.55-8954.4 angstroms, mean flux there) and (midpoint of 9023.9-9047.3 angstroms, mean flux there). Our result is 3.4 angstroms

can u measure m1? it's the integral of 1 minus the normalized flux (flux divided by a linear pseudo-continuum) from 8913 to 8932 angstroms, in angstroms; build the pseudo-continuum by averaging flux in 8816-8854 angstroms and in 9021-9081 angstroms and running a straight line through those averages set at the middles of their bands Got 1.9 angstroms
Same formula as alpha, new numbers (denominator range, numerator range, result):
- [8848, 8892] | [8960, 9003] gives 0.90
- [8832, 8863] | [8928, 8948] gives 0.93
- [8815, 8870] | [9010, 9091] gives 0.88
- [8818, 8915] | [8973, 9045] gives 0.90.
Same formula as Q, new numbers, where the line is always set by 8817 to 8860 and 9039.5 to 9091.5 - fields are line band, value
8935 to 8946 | 0.08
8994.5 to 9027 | 0.07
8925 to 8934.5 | 0.04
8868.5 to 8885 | 0.10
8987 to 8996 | 0.20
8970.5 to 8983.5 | 0.12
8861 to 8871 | 0.01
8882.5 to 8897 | 0.13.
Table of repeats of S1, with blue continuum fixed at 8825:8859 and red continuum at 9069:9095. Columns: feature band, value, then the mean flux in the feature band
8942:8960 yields 2.8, 1.94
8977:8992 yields 2.2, 1.93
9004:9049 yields 2.7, 2.08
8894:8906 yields 0.5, 2.24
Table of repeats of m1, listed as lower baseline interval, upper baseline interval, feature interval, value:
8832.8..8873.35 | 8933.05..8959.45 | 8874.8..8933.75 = 1.74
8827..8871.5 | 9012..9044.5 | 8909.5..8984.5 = 7.98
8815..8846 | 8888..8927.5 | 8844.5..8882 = 0.12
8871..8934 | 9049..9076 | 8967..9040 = 2.75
